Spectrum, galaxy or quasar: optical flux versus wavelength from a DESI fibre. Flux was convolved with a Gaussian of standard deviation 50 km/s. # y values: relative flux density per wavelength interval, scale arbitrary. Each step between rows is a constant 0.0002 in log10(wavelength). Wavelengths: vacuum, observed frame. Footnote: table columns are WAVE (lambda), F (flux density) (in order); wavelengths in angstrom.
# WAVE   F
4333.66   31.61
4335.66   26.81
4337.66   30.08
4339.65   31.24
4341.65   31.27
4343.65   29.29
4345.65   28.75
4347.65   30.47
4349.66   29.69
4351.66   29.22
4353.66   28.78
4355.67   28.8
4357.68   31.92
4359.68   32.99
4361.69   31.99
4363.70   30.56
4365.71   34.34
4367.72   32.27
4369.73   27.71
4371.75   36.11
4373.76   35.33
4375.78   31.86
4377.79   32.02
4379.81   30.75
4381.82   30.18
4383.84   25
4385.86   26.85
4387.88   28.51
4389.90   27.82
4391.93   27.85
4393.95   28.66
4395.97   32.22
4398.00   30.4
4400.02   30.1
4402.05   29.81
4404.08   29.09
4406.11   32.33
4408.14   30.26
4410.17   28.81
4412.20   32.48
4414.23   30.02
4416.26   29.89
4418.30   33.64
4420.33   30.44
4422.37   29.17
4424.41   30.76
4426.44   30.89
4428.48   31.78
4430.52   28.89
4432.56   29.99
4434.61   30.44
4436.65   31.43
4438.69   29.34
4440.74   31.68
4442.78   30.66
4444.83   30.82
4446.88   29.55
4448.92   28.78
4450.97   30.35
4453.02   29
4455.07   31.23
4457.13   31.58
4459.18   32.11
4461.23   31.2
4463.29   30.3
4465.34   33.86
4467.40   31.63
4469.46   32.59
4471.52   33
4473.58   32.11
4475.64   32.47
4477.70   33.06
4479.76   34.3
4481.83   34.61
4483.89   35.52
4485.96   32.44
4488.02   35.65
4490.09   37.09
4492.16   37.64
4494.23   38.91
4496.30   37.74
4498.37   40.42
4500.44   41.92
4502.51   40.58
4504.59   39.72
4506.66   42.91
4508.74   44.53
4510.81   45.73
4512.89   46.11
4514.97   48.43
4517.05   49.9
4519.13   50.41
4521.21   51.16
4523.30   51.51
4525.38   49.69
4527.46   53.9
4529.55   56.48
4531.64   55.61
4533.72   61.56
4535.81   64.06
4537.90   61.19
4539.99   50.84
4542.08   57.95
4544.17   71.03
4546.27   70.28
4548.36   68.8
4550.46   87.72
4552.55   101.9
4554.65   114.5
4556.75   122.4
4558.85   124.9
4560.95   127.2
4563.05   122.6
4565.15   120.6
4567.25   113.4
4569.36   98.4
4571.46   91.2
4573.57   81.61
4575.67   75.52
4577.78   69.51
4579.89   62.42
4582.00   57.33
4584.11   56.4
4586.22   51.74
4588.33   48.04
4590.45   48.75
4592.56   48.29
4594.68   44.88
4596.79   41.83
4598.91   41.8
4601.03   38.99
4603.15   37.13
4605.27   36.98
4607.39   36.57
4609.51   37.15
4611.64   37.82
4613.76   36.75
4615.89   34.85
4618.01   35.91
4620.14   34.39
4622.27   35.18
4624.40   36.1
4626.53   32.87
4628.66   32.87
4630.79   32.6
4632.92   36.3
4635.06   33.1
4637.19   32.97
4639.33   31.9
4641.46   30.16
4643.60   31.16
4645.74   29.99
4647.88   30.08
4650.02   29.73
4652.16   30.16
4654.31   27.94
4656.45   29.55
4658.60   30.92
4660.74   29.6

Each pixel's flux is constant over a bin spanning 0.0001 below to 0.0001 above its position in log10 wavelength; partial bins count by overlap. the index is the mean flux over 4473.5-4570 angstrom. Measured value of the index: 61.4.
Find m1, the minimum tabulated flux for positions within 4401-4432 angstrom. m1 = 28.81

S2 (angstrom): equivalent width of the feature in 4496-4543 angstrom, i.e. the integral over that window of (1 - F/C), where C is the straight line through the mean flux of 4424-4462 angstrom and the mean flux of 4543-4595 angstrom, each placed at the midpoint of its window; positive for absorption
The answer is 9.8 angstrom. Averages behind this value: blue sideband 30.6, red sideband 83.6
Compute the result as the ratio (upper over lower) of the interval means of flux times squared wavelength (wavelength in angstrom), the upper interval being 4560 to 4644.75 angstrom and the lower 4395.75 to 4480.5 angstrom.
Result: 1.8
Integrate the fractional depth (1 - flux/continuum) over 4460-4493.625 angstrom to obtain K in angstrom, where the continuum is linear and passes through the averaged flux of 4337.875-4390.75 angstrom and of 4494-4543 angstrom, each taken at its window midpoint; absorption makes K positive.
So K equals 8.1 angstrom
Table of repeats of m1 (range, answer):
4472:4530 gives 32.11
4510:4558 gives 45.73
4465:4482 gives 31.63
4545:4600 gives 41.8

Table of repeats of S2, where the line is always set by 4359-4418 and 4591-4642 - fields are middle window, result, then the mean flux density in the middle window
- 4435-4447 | 0.5 angstrom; 30.7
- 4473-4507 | -3.6 angstrom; 36.8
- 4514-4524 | -4.7 angstrom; 50.2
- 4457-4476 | 0.3 angstrom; 32.1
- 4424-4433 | 0.3 angstrom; 30.5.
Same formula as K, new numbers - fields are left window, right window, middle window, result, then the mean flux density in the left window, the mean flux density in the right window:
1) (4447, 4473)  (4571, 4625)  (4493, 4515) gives -3.3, 31.3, 47.9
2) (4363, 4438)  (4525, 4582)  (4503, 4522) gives 6.2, 30.5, 82.8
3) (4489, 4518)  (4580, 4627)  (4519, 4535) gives -4.6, 42.2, 41.9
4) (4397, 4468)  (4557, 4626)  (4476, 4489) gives 2.0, 30.6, 61.8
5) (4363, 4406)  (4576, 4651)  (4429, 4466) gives 2.7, 30.4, 40.1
